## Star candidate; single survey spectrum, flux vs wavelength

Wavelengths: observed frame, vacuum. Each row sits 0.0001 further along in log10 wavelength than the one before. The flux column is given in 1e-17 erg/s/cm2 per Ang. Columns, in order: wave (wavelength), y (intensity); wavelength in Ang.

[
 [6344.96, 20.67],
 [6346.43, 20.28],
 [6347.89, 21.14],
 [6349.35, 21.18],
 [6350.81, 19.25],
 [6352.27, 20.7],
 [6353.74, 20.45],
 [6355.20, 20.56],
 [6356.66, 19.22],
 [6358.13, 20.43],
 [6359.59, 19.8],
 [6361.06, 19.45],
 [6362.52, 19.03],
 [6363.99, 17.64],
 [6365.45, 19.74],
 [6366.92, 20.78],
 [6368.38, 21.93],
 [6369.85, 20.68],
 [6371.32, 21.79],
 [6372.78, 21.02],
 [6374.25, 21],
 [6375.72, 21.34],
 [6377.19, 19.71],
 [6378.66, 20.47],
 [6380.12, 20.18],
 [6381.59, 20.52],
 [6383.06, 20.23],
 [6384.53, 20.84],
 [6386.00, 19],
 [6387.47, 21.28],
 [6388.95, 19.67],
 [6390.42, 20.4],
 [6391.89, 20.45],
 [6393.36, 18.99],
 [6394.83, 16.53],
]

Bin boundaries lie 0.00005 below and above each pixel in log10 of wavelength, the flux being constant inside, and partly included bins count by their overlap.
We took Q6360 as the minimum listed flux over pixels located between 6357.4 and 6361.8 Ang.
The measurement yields 19.45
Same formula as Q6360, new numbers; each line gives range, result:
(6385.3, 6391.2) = 19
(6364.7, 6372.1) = 19.74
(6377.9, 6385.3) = 20.18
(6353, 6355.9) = 20.45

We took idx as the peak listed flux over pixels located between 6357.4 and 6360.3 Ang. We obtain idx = 20.43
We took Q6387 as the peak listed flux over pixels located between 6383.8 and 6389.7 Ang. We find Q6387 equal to 21.28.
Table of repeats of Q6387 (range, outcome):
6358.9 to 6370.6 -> 21.93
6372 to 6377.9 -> 21.34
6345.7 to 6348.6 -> 21.14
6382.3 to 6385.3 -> 20.84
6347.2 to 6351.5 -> 21.18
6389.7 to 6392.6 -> 20.45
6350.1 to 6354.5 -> 20.7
